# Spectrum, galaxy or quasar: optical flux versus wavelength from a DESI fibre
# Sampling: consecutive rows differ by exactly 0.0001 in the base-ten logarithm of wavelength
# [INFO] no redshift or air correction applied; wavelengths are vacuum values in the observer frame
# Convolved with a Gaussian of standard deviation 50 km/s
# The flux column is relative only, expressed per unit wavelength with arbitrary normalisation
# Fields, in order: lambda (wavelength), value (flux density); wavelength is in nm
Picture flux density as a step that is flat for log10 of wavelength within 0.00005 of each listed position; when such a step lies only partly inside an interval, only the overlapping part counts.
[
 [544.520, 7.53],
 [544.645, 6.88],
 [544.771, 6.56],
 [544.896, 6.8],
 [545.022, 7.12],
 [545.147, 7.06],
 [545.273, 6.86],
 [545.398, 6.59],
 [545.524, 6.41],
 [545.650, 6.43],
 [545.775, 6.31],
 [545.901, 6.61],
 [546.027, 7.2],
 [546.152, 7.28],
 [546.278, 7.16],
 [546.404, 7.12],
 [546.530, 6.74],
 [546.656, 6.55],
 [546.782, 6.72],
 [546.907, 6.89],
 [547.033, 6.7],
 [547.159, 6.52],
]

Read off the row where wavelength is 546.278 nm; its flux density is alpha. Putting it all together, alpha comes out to 7.16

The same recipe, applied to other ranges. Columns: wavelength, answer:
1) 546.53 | 6.74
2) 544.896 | 6.8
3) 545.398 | 6.59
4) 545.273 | 6.86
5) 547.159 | 6.52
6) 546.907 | 6.89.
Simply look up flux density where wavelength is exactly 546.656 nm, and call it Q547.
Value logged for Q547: 6.55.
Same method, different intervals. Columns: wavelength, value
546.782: 6.72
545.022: 7.12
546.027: 7.2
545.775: 6.31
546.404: 7.12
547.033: 6.7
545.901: 6.61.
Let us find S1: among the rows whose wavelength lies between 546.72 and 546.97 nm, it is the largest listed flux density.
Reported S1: 6.89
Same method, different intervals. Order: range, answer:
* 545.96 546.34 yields 7.28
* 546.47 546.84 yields 6.74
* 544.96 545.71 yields 7.12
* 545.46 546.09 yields 7.2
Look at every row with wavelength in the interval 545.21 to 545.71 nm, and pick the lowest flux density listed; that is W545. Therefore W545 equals 6.41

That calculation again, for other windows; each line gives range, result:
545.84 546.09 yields 6.61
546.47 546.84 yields 6.55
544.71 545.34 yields 6.56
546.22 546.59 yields 6.74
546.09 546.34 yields 7.16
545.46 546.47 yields 6.31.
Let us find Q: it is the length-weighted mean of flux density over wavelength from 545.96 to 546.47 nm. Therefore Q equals 7.18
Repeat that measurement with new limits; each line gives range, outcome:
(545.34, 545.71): 6.46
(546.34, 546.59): 6.92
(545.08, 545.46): 6.85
